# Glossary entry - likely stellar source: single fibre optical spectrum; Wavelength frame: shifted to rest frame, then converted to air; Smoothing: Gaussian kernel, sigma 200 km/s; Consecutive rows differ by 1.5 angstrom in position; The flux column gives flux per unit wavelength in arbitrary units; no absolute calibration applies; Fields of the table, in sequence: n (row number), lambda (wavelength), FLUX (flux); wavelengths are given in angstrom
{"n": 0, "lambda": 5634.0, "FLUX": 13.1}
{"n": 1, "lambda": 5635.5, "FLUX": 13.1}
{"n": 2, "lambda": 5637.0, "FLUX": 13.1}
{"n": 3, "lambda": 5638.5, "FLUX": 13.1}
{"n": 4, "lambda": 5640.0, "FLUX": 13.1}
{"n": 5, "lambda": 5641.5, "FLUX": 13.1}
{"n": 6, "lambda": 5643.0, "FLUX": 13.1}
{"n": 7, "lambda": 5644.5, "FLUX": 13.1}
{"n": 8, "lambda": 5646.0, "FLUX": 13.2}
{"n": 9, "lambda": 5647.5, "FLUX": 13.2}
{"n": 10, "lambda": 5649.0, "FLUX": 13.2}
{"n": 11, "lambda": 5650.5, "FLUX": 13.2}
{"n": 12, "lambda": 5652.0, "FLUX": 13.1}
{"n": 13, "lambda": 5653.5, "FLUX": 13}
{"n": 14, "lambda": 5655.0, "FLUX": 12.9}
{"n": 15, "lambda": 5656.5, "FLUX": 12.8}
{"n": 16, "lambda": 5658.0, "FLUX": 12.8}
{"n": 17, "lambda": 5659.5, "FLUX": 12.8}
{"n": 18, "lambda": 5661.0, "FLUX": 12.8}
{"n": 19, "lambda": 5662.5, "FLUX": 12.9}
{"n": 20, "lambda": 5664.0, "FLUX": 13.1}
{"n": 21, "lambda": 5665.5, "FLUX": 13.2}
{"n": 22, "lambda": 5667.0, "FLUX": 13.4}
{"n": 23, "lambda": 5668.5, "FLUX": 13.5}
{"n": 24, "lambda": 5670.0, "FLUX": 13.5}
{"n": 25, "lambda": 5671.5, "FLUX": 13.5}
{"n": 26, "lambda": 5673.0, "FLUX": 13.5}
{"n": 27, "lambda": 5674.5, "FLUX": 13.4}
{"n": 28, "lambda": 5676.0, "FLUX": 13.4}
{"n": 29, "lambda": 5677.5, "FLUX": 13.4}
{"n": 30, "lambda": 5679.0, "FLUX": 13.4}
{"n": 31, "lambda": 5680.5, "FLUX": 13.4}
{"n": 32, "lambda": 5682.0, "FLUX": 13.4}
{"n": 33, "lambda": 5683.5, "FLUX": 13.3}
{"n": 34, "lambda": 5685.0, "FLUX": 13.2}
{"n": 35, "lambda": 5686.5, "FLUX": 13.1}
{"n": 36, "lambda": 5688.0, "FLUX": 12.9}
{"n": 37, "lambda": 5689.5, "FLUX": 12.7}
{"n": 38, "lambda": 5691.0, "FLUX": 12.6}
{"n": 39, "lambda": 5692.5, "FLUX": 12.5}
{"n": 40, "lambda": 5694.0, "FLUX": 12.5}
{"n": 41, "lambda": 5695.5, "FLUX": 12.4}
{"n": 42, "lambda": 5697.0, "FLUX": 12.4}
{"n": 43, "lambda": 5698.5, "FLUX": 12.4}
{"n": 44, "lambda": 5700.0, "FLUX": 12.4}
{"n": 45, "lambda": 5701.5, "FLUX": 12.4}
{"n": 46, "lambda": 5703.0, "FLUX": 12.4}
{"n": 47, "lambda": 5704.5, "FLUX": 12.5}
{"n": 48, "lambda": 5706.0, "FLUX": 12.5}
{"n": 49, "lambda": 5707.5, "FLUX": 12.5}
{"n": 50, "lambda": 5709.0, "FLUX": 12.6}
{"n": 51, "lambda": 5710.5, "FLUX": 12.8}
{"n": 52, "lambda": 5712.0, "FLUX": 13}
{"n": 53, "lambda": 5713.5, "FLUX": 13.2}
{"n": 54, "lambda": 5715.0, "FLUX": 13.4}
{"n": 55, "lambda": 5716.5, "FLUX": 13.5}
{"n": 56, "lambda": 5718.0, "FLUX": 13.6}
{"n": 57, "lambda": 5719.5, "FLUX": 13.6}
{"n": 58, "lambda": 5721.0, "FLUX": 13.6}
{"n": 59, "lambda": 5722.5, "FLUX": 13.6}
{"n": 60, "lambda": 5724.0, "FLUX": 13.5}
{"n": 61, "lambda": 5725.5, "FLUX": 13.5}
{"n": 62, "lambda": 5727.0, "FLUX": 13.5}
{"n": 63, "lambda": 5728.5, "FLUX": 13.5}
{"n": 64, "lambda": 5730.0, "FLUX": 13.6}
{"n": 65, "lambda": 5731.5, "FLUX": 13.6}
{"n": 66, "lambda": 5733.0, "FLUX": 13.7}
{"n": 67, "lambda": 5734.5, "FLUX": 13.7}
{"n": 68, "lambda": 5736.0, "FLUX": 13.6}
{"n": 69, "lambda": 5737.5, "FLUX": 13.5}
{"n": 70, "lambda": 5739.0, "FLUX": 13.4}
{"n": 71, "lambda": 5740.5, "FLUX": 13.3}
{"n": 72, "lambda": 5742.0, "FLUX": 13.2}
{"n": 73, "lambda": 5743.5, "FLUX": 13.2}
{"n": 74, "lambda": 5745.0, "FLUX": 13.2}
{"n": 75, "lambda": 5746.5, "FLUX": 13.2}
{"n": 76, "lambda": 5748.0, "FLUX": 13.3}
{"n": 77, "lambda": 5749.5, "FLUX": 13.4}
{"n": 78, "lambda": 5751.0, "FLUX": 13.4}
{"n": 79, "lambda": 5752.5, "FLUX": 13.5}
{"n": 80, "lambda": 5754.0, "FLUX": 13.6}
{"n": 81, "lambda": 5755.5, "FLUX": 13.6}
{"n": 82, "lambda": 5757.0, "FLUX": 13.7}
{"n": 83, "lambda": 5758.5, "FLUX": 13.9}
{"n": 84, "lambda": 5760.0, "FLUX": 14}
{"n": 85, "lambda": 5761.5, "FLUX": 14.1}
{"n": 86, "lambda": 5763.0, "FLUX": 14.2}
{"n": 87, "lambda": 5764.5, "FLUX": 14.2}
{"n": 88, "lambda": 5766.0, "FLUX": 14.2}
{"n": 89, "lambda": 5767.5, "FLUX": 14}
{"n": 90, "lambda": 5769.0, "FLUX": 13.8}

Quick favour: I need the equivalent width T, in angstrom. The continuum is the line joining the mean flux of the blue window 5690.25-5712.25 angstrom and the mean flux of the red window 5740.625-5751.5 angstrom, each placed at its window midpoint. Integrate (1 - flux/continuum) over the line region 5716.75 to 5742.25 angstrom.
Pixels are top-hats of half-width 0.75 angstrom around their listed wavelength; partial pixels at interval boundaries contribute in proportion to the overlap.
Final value -1.07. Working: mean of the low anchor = 12.5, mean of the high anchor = 13.3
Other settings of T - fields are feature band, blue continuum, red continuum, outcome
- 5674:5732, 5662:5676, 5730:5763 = 1.6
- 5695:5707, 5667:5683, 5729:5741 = 0.9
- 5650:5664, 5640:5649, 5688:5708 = 0.1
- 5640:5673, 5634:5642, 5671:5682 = 0.3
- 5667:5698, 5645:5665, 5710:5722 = 0.1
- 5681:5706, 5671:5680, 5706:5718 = 1.0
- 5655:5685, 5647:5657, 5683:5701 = -0.8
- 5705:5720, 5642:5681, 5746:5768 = 0.5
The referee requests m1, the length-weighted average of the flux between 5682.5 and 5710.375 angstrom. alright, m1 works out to 12.6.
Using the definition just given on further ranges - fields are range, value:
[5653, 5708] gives 12.9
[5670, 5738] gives 13.1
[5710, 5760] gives 13.5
